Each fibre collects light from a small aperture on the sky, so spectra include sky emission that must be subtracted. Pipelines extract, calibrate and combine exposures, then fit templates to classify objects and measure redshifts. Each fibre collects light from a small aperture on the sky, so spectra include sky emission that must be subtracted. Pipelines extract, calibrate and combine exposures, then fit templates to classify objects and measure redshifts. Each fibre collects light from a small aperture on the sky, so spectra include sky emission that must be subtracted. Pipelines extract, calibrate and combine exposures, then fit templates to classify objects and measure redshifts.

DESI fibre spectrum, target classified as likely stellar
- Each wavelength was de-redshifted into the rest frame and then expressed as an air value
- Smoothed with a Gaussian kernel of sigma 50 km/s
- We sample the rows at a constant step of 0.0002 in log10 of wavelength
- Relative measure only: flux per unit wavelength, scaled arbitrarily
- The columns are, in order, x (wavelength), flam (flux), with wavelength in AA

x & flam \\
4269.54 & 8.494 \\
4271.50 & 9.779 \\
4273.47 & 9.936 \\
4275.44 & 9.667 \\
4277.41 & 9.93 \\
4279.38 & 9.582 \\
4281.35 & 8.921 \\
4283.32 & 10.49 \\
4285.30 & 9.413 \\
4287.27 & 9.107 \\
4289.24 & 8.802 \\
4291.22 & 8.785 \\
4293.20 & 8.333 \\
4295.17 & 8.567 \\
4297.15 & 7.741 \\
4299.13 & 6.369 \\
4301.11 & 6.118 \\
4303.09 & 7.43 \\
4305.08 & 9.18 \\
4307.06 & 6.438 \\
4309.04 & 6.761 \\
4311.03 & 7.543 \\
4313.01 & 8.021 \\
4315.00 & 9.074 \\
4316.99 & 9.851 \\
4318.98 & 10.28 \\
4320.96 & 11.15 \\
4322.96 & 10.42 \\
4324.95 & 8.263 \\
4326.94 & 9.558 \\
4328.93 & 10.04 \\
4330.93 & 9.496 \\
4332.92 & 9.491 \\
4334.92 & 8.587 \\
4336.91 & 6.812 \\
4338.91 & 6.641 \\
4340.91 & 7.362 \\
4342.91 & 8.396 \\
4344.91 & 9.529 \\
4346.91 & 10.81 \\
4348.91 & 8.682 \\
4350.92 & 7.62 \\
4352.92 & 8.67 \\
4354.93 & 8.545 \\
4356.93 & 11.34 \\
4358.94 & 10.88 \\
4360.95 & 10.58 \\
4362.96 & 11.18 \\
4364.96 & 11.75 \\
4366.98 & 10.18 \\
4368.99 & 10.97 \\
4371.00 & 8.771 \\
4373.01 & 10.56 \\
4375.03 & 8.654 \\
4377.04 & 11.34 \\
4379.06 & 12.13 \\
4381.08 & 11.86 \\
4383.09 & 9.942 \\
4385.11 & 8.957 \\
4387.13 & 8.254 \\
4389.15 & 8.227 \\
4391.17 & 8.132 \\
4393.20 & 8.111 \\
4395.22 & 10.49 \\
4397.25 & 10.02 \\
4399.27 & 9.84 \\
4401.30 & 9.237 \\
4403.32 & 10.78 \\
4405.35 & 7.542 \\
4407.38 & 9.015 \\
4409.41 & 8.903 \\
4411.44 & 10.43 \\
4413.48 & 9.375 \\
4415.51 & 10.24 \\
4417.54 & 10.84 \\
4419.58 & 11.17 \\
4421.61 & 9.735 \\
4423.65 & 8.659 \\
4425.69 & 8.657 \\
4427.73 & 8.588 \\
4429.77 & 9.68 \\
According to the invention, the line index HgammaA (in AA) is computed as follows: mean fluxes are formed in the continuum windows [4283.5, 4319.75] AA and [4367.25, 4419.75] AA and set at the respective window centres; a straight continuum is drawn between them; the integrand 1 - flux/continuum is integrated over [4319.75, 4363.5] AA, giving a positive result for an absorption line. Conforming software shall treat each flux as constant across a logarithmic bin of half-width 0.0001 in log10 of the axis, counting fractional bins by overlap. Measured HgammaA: -1.8 AA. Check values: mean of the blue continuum 8.25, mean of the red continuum 9.74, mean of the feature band 9.26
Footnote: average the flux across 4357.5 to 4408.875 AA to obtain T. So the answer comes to 9.9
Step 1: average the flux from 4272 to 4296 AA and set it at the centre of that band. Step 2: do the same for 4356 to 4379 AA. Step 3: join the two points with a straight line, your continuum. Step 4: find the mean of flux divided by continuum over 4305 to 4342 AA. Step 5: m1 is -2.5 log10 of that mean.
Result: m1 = 0.147 mag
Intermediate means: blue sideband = 9.31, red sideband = 10.6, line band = 8.67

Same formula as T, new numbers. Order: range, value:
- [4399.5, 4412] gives 9.31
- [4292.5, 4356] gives 8.5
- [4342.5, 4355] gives 8.94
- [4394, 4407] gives 9.6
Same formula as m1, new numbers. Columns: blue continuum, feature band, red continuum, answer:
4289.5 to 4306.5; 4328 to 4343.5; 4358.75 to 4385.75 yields 0.11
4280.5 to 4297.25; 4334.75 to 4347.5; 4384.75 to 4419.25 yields 0.12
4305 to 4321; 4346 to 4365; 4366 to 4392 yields -0.06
